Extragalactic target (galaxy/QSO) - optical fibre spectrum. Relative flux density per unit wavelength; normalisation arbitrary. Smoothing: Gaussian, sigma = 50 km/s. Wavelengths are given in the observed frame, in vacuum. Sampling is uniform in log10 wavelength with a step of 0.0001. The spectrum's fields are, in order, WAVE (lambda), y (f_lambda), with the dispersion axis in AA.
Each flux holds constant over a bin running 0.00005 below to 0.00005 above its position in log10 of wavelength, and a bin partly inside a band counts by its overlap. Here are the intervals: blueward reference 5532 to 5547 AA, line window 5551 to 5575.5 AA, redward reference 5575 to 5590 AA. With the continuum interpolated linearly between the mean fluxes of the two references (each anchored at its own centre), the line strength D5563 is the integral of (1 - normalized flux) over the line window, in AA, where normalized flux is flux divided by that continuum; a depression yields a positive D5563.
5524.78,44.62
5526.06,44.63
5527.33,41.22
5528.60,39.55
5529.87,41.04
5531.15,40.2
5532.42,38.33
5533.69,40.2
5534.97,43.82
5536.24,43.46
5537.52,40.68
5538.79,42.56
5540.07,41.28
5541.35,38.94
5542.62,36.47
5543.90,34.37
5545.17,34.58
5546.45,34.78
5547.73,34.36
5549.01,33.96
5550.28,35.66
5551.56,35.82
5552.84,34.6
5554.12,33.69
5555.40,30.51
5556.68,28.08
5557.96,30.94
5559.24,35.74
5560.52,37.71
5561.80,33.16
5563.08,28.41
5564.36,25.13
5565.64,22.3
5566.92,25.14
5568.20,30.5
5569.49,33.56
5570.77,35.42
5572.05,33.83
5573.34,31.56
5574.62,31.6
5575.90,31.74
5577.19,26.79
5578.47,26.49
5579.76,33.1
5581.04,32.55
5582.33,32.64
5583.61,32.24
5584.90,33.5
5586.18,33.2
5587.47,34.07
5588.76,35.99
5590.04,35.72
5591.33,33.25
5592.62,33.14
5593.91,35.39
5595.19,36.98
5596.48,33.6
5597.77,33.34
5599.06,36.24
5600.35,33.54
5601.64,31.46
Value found 2.67 AA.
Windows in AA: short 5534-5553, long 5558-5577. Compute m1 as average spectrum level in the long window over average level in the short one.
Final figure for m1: 0.8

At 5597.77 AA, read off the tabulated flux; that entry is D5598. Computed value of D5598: 33.34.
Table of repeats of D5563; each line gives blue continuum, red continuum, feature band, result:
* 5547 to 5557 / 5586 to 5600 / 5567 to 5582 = 1.2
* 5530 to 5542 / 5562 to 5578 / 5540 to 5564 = 1.1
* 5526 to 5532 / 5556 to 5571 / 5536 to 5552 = -0.4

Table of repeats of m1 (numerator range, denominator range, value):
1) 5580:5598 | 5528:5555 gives 0.90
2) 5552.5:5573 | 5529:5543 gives 0.76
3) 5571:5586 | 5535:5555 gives 0.85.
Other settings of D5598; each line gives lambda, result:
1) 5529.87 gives 41.04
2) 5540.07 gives 41.28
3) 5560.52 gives 37.71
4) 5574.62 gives 31.6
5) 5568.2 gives 30.5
